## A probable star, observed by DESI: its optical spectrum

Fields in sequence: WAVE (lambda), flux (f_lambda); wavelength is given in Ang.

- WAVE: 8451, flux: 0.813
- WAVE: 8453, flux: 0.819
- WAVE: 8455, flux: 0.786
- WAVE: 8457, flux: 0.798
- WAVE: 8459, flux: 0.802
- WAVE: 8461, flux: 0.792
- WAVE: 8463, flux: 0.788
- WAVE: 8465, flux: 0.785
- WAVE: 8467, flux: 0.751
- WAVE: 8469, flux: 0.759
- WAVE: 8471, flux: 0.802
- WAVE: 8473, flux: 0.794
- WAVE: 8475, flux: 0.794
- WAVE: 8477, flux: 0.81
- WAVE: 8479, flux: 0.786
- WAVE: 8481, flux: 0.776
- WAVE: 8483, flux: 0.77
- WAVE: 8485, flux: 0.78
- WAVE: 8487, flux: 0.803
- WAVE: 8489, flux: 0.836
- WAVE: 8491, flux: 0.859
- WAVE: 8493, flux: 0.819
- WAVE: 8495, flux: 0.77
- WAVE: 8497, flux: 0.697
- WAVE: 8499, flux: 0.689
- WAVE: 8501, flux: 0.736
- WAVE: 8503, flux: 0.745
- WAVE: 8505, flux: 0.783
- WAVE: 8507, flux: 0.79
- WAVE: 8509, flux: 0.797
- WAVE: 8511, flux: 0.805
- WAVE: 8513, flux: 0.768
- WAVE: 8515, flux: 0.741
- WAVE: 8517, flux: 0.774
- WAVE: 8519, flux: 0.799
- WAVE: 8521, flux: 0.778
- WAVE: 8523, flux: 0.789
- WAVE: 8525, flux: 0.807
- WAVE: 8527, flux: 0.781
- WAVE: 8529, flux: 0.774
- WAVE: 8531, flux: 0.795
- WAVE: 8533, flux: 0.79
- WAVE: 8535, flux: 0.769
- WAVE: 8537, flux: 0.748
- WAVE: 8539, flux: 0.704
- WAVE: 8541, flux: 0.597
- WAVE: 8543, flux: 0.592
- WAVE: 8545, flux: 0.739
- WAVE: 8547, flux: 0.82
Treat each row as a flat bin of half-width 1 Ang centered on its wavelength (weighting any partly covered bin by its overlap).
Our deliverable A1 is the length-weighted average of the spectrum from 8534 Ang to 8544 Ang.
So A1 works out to 0.682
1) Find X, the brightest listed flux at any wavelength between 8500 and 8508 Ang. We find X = 0.79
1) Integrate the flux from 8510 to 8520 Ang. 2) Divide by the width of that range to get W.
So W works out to 0.777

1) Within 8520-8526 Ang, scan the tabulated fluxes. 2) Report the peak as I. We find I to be 0.807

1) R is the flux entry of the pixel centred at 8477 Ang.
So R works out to 0.81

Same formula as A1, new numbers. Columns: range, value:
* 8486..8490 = 0.82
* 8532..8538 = 0.769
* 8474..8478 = 0.802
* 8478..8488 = 0.783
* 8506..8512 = 0.797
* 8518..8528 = 0.791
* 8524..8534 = 0.789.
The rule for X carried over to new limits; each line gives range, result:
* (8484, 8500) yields 0.859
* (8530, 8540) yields 0.795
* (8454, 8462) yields 0.802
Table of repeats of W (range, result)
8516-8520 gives 0.786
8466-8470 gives 0.755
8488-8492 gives 0.847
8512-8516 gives 0.754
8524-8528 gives 0.794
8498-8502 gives 0.712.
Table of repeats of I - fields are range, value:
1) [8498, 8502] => 0.736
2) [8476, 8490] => 0.836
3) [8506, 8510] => 0.797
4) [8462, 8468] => 0.788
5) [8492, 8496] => 0.819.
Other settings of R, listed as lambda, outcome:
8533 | 0.79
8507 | 0.79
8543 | 0.592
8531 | 0.795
